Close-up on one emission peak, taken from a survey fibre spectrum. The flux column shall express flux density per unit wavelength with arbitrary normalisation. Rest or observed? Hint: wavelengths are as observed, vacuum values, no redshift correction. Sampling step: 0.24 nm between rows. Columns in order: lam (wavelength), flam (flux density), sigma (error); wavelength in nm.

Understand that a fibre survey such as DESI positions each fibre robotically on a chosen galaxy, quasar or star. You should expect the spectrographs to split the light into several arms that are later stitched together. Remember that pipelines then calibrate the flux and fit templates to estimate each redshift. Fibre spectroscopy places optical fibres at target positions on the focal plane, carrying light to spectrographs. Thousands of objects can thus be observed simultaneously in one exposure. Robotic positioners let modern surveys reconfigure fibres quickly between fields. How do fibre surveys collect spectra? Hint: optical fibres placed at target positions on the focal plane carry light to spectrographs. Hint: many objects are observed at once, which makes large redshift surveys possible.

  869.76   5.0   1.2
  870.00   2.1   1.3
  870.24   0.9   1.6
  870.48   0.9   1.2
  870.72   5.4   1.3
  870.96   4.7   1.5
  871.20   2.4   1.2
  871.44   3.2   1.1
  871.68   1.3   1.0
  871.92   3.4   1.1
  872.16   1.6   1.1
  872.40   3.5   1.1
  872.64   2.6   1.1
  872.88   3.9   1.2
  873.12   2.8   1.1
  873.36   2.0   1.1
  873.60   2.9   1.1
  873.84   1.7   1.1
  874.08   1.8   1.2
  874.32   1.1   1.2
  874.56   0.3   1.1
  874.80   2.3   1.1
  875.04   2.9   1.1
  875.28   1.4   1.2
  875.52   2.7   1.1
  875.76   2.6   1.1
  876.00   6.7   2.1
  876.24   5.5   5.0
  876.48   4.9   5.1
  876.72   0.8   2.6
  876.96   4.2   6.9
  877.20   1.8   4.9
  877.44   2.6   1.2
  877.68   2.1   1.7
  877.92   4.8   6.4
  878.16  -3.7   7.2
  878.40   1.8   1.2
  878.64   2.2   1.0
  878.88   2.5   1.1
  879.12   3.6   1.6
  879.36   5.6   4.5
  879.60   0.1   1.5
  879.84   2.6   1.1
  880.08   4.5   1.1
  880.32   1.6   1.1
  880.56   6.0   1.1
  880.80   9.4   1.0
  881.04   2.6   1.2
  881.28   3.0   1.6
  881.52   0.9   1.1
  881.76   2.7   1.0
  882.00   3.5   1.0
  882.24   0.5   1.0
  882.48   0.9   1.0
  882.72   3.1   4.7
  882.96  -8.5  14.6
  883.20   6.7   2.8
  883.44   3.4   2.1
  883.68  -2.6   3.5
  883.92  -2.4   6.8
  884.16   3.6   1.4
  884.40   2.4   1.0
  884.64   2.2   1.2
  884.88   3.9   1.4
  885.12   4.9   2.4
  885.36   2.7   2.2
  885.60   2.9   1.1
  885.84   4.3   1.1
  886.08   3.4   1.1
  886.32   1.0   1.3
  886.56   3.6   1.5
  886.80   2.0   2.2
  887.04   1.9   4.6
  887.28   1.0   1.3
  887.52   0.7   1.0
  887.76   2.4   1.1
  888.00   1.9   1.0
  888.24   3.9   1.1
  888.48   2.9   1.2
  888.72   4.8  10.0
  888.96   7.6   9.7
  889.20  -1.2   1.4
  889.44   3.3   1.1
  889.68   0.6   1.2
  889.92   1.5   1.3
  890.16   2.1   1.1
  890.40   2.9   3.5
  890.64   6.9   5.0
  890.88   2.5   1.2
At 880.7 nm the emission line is Hgamma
